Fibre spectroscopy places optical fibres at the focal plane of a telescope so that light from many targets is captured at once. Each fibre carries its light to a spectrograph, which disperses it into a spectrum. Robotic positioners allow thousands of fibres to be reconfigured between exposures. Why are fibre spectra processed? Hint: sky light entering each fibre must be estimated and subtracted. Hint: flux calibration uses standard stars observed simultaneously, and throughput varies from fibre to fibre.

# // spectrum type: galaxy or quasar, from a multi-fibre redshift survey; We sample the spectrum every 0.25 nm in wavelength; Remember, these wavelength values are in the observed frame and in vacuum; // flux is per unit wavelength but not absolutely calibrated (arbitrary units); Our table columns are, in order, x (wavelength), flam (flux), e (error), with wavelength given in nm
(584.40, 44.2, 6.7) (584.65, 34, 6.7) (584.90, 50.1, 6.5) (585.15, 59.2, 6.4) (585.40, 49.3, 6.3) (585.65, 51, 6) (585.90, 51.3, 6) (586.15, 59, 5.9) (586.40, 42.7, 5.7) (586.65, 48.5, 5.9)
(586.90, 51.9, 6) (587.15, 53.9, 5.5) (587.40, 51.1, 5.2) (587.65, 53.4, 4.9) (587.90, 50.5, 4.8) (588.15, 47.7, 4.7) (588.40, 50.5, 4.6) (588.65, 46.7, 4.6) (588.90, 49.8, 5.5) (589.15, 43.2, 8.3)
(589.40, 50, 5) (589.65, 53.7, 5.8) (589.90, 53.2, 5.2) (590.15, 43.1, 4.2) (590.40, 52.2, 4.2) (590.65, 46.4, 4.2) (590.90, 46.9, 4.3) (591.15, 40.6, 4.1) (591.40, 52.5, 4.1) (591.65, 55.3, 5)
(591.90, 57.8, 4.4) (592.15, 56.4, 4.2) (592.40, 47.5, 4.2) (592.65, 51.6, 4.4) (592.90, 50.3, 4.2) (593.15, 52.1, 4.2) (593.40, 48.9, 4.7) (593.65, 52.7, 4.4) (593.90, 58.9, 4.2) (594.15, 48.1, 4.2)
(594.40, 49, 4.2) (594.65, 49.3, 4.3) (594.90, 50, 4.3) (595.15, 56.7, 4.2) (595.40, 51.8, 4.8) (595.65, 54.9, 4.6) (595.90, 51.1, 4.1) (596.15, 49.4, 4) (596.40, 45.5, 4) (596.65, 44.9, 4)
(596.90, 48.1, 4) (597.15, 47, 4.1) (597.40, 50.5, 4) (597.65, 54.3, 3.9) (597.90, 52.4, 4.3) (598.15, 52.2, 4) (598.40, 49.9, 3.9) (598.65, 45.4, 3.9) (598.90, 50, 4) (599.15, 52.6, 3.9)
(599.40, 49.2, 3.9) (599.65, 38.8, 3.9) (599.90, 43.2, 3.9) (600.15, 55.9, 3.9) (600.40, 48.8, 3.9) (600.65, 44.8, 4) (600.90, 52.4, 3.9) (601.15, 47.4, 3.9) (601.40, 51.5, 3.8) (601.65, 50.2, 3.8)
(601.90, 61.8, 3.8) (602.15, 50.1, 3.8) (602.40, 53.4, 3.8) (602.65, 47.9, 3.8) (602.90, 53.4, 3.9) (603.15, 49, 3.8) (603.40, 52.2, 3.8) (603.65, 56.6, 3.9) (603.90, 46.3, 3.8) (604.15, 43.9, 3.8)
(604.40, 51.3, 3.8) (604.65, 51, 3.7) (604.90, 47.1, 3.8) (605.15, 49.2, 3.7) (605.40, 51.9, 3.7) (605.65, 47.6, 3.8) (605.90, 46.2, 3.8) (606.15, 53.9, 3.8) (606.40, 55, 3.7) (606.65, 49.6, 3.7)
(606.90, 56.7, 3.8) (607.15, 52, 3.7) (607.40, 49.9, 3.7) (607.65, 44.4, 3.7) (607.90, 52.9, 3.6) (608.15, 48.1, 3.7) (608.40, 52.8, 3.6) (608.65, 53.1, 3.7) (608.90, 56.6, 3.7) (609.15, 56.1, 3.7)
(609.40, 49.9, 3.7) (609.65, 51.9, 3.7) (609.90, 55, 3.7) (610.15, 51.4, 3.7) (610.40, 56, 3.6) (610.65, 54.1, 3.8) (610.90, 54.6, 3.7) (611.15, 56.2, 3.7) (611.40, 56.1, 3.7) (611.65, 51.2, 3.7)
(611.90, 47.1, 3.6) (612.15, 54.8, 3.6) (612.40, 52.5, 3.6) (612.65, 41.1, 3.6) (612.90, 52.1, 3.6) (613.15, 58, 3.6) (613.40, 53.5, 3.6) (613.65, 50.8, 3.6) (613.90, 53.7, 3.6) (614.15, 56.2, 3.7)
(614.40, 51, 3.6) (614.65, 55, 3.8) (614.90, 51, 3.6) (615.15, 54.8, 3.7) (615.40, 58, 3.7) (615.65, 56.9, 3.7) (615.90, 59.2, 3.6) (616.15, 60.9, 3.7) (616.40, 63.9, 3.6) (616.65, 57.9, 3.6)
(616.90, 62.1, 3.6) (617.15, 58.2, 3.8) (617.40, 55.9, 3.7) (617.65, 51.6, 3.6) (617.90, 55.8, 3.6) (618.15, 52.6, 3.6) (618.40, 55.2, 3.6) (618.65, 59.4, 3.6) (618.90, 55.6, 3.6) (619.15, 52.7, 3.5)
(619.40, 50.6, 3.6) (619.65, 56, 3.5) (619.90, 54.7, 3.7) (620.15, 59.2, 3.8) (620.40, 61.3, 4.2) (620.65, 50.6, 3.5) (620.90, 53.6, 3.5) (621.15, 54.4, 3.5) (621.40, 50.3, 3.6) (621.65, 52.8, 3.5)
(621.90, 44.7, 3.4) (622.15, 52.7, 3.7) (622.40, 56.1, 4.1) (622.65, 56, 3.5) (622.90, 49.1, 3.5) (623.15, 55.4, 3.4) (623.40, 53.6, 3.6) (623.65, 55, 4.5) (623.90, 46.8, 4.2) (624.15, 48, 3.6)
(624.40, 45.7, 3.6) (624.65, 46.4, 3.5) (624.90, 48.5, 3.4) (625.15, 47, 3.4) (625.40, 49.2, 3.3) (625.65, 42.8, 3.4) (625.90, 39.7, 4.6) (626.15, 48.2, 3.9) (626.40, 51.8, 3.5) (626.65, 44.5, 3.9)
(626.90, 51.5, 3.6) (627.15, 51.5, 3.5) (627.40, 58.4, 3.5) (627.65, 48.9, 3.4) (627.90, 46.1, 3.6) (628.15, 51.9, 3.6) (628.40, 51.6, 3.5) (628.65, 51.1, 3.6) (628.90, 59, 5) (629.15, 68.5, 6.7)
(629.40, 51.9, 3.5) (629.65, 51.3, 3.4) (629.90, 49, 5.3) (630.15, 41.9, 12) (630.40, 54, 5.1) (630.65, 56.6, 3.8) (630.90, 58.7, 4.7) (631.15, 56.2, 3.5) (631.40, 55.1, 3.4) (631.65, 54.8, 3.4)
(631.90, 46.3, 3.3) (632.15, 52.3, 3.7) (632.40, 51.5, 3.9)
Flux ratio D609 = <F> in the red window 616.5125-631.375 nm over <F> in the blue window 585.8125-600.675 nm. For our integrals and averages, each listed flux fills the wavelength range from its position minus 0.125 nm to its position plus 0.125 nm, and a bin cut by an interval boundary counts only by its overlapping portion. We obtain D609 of 1.05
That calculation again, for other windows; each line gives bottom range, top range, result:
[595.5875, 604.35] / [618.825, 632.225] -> 1.04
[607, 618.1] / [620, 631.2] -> 0.96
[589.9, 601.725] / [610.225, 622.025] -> 1.09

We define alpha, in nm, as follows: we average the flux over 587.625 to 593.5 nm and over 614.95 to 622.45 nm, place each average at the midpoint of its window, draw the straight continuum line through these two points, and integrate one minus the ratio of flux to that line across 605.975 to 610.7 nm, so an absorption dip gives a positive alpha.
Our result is 0.09 nm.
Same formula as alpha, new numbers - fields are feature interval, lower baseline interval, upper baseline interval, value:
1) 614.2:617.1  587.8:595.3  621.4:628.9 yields -0.42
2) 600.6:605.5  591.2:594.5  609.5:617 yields 0.25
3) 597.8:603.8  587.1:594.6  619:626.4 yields 0.03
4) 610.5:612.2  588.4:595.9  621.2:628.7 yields -0.11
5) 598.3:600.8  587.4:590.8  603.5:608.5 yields 0.10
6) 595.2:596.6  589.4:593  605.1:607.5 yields 0.01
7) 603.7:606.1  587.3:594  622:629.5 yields 0.09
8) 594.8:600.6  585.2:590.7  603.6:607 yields 0.07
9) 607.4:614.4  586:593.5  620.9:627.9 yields -0.34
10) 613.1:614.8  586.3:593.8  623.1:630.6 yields -0.12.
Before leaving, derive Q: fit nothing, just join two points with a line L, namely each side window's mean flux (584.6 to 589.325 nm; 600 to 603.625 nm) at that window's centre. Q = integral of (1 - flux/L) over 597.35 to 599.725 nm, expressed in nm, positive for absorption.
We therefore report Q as 0.06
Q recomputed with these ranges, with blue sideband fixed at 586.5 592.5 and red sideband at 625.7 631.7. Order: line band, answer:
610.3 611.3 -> -0.08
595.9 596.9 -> 0.06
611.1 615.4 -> -0.12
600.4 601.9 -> 0.01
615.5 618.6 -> -0.37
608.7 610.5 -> -0.10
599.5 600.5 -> 0.08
